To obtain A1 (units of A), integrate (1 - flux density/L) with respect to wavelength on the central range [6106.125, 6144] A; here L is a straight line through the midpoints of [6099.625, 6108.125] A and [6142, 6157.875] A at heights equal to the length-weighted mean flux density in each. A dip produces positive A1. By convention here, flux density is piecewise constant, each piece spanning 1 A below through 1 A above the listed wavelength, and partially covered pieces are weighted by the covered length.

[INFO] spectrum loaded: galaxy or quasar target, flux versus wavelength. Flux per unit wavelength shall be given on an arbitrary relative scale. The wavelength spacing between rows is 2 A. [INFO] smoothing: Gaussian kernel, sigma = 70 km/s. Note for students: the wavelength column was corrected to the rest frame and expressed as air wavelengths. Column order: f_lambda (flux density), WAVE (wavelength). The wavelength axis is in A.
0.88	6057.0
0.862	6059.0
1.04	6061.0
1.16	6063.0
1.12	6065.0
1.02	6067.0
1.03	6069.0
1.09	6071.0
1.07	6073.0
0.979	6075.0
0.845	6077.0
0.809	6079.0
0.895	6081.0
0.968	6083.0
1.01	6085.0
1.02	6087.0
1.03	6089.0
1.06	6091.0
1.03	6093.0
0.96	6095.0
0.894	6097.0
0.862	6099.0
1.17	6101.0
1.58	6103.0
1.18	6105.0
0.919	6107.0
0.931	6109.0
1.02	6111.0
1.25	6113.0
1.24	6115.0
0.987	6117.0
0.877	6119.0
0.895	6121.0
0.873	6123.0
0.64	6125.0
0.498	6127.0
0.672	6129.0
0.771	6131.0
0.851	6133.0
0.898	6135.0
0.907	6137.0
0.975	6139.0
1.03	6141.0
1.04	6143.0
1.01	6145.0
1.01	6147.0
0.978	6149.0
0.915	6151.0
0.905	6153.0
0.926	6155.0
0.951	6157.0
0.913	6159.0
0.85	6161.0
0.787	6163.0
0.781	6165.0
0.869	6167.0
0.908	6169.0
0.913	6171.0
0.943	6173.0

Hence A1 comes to 6.2 A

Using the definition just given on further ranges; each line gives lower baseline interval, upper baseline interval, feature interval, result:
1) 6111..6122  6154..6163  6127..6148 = 1.6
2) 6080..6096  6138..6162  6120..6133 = 3.2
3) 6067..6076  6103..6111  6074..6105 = 1.4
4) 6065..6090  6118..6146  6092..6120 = -4.5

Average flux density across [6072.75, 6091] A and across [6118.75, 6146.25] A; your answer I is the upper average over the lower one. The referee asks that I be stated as 0.89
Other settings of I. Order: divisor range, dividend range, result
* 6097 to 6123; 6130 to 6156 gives 0.89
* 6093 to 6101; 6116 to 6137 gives 0.84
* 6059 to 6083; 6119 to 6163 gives 0.88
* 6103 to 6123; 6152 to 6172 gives 0.84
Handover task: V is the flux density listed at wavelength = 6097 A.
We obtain 0.894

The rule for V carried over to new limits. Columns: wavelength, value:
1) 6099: 0.862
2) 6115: 1.24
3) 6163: 0.787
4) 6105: 1.18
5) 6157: 0.951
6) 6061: 1.04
